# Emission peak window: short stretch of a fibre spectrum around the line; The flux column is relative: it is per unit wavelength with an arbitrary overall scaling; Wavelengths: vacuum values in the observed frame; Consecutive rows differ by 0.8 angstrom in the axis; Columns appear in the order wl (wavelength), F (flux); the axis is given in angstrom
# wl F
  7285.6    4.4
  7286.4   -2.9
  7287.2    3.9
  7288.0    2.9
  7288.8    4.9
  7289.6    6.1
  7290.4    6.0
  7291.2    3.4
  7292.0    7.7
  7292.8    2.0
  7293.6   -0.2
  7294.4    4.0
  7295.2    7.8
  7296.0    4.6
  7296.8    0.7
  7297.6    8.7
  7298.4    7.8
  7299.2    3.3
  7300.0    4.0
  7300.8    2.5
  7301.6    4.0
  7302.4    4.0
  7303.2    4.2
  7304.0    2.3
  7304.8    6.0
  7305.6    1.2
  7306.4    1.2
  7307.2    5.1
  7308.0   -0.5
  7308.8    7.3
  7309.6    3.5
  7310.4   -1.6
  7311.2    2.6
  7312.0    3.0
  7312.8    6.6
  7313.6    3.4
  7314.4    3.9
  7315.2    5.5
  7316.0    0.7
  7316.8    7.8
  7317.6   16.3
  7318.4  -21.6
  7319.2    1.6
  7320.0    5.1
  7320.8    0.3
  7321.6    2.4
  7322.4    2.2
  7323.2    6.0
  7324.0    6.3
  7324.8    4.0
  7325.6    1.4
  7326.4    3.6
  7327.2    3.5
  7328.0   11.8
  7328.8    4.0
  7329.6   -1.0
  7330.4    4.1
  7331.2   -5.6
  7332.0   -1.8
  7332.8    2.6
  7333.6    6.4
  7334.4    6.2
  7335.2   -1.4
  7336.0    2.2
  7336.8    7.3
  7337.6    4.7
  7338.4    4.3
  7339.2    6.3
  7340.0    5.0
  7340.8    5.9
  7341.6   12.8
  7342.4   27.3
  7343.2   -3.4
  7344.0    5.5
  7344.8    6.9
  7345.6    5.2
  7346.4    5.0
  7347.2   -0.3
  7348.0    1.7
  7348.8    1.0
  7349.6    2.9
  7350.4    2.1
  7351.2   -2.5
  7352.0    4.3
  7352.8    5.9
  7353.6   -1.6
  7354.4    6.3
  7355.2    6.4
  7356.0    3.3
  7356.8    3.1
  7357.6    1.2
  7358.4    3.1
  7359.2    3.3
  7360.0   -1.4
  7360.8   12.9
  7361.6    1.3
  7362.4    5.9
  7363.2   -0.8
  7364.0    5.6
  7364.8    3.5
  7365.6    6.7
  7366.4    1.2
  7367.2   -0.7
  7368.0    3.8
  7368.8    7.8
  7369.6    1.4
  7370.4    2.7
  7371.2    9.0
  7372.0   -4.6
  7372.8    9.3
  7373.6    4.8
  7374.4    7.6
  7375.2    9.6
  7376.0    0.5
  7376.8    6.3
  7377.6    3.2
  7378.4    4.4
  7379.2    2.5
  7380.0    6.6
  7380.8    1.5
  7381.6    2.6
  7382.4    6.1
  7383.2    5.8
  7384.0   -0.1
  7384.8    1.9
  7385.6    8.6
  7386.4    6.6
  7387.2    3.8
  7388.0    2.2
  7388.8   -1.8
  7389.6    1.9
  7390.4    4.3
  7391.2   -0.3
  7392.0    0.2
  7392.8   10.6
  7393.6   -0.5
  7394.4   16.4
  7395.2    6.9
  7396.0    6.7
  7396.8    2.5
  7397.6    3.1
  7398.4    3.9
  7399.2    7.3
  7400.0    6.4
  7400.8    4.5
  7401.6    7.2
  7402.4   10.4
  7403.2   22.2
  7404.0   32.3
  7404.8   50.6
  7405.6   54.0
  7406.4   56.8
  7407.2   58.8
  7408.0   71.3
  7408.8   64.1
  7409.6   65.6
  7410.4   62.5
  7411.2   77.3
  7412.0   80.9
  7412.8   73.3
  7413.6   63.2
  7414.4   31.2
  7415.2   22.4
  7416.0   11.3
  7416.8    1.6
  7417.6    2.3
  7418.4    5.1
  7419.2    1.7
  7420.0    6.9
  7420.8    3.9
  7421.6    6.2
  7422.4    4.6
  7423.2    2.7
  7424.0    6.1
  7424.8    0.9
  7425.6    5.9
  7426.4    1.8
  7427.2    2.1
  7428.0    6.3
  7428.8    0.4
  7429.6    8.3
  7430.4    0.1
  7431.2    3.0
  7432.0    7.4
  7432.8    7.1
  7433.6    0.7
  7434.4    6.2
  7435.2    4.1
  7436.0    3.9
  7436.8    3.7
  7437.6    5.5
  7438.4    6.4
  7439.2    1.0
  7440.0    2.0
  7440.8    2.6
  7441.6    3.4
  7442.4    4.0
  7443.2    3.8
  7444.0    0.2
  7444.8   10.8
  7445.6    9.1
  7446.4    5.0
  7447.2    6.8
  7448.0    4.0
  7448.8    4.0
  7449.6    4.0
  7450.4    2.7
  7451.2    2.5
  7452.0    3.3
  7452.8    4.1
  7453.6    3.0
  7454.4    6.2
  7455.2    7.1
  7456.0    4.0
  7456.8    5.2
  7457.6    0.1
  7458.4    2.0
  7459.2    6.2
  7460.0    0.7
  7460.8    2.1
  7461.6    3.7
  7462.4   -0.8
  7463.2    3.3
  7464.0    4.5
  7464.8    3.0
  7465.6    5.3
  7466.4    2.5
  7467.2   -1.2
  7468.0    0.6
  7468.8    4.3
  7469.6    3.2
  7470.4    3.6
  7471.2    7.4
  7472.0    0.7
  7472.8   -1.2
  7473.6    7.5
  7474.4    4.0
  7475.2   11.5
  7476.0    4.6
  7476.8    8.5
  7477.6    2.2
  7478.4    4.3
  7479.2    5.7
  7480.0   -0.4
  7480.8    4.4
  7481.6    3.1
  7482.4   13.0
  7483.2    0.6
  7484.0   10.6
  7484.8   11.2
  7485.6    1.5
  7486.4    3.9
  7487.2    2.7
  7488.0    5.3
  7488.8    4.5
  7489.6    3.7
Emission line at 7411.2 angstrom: [O II] 3727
